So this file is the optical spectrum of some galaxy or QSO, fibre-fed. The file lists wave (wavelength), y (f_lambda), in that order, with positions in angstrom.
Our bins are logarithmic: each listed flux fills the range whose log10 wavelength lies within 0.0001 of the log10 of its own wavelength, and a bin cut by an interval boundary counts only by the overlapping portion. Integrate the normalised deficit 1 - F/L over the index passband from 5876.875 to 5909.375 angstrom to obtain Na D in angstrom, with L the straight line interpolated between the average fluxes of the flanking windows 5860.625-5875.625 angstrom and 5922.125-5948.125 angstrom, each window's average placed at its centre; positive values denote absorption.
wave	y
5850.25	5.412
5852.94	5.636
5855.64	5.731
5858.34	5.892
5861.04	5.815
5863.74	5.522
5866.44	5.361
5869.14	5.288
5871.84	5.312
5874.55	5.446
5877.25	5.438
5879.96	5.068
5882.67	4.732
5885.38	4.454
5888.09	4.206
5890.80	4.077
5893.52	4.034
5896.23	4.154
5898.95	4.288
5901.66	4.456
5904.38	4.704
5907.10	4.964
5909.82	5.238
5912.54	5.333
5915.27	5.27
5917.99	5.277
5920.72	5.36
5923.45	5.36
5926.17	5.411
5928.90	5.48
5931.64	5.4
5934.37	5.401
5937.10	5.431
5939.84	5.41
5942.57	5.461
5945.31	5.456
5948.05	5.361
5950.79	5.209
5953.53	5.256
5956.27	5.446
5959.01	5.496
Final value 5.3 angstrom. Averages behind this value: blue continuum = 5.44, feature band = 4.54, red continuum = 5.42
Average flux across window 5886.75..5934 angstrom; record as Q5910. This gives 4.9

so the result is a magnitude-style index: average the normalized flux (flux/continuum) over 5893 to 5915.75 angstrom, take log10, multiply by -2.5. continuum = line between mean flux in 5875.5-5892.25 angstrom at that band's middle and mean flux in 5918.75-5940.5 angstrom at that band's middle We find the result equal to 0.06 mag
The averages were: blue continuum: 4.68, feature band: 4.72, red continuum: 5.4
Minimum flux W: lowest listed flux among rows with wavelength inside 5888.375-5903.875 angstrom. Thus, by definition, 4.034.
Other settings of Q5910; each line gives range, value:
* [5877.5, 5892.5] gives 4.56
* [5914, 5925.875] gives 5.33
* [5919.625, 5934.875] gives 5.4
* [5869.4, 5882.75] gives 5.25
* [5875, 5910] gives 4.6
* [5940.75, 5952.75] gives 5.37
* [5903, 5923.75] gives 5.18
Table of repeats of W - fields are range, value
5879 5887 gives 4.454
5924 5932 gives 5.4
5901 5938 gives 4.456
